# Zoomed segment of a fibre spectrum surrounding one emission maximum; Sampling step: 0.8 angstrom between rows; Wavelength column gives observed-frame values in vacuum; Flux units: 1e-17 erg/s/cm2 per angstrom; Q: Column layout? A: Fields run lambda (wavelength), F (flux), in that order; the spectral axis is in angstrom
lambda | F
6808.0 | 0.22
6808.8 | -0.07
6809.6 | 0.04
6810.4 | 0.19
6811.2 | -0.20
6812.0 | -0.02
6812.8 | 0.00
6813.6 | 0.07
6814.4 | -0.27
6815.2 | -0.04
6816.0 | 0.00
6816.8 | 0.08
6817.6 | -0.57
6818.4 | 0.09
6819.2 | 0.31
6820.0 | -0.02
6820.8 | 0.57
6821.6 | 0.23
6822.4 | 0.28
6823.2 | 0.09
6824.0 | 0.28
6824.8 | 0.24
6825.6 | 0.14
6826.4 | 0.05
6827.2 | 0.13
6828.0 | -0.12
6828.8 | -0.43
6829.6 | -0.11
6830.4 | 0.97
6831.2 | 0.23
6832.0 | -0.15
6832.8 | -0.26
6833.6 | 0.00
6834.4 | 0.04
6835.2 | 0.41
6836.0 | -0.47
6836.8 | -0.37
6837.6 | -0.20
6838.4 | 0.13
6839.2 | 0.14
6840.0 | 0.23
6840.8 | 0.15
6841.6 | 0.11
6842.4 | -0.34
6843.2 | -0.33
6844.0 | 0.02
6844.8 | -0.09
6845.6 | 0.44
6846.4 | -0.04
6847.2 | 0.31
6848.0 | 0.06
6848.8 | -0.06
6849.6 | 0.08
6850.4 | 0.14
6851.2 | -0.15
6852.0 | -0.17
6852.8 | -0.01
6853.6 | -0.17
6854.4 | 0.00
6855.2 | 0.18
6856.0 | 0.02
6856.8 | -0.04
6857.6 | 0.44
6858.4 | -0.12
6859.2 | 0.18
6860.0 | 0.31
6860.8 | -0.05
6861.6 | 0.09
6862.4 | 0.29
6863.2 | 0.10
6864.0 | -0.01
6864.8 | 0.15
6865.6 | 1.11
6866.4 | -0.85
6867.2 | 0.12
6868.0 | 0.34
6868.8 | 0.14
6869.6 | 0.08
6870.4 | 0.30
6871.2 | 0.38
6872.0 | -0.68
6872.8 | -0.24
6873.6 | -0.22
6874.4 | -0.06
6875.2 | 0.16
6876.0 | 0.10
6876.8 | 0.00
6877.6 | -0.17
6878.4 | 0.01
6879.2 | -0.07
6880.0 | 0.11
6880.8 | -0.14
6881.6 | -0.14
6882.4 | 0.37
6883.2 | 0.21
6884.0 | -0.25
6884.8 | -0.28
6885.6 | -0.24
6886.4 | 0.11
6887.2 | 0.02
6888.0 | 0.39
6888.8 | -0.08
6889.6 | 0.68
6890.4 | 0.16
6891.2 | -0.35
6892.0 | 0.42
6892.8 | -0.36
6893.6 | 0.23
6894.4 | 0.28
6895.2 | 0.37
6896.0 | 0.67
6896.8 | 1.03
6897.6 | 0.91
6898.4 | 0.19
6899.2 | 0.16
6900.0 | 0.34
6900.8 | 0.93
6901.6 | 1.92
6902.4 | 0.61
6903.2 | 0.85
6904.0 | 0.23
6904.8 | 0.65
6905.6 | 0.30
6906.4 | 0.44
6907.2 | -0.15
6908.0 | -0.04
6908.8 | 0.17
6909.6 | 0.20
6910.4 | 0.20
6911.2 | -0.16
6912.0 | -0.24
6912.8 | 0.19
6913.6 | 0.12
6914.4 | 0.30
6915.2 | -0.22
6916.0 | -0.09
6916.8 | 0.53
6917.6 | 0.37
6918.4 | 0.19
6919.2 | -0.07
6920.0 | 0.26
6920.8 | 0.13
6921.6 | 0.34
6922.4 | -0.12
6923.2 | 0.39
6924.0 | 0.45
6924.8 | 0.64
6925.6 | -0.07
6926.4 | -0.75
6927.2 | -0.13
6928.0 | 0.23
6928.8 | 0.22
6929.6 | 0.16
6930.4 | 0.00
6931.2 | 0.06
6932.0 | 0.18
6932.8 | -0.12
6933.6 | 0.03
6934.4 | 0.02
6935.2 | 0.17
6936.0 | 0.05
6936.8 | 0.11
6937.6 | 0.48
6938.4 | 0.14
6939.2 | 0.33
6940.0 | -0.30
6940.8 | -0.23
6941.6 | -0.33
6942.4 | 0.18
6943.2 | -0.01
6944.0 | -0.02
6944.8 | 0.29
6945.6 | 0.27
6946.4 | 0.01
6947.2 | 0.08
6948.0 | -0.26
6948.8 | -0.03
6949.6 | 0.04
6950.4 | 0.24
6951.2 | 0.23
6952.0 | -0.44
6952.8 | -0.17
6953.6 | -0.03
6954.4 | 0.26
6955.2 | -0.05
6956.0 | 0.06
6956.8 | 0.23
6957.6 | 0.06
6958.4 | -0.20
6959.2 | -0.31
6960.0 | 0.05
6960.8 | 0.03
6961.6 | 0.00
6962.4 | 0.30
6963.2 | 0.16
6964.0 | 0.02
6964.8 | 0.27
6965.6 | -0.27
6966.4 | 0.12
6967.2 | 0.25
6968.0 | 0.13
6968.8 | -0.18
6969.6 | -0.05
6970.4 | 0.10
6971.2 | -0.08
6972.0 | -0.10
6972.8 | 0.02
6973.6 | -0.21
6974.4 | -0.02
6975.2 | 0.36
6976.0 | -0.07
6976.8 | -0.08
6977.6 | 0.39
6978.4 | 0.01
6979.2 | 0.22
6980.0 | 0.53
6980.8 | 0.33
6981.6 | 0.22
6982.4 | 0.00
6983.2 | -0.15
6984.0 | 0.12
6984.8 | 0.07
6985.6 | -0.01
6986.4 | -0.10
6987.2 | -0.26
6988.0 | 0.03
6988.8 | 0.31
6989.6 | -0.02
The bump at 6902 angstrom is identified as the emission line [O II]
